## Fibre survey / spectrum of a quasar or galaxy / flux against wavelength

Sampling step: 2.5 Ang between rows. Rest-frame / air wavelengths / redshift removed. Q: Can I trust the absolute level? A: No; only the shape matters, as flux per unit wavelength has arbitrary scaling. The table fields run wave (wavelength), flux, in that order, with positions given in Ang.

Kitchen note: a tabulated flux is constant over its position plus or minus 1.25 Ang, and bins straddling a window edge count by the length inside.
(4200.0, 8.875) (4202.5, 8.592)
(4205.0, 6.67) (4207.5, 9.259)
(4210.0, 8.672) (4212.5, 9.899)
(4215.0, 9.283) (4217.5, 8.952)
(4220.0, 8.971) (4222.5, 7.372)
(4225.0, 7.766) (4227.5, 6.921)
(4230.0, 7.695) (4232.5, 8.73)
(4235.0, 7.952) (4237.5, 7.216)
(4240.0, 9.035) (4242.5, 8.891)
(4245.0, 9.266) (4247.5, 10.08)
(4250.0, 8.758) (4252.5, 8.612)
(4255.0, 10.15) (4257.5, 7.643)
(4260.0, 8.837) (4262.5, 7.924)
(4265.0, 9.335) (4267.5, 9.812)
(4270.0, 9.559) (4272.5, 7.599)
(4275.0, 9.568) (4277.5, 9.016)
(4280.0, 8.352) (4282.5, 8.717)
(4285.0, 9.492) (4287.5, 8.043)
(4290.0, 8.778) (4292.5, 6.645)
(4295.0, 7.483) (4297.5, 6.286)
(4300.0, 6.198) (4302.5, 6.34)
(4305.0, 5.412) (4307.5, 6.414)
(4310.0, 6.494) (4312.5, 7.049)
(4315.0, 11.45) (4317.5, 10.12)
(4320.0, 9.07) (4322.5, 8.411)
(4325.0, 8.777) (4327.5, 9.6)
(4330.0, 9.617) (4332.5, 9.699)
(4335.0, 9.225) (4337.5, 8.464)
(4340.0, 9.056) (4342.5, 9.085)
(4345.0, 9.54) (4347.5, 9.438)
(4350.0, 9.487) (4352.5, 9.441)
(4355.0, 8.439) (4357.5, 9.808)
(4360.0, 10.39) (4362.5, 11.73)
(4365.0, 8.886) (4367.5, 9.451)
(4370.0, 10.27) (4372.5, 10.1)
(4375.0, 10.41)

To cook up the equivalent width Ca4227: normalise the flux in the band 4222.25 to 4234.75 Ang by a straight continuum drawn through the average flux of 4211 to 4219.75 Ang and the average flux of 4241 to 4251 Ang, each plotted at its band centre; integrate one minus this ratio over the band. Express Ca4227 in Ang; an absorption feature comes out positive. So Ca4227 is 2.1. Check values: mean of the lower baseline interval 9.31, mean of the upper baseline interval 9.26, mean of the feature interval 7.74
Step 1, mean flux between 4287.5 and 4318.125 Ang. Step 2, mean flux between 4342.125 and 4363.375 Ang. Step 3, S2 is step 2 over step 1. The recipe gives 1.32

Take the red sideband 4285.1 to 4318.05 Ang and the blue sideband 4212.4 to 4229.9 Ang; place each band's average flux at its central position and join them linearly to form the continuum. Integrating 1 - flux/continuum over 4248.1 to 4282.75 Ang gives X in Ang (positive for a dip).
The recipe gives -4.6 Ang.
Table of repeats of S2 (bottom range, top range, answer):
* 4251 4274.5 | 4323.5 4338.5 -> 1.04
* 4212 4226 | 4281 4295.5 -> 0.95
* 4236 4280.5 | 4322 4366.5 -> 1.06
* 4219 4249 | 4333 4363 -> 1.14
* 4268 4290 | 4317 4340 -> 1.04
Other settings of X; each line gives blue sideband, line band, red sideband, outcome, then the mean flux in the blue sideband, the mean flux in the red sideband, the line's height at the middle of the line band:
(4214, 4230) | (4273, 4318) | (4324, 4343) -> 5.08 Ang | 8.15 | 9.2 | 8.84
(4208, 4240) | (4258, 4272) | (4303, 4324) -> -1.29 Ang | 8.34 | 8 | 8.18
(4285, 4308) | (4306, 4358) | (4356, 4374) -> -2.29 Ang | 7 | 10.1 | 8.59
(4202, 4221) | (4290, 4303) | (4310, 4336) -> 3.24 Ang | 8.79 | 9.17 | 9.08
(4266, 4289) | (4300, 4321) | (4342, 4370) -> 3.52 Ang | 8.91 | 9.65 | 9.22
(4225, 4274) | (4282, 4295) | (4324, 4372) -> 1.07 Ang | 8.62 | 9.51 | 8.97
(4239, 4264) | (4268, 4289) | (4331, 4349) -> 0.43 Ang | 8.92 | 9.22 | 9.01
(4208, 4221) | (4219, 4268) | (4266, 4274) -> 3.02 Ang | 9.16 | 9.02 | 9.09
